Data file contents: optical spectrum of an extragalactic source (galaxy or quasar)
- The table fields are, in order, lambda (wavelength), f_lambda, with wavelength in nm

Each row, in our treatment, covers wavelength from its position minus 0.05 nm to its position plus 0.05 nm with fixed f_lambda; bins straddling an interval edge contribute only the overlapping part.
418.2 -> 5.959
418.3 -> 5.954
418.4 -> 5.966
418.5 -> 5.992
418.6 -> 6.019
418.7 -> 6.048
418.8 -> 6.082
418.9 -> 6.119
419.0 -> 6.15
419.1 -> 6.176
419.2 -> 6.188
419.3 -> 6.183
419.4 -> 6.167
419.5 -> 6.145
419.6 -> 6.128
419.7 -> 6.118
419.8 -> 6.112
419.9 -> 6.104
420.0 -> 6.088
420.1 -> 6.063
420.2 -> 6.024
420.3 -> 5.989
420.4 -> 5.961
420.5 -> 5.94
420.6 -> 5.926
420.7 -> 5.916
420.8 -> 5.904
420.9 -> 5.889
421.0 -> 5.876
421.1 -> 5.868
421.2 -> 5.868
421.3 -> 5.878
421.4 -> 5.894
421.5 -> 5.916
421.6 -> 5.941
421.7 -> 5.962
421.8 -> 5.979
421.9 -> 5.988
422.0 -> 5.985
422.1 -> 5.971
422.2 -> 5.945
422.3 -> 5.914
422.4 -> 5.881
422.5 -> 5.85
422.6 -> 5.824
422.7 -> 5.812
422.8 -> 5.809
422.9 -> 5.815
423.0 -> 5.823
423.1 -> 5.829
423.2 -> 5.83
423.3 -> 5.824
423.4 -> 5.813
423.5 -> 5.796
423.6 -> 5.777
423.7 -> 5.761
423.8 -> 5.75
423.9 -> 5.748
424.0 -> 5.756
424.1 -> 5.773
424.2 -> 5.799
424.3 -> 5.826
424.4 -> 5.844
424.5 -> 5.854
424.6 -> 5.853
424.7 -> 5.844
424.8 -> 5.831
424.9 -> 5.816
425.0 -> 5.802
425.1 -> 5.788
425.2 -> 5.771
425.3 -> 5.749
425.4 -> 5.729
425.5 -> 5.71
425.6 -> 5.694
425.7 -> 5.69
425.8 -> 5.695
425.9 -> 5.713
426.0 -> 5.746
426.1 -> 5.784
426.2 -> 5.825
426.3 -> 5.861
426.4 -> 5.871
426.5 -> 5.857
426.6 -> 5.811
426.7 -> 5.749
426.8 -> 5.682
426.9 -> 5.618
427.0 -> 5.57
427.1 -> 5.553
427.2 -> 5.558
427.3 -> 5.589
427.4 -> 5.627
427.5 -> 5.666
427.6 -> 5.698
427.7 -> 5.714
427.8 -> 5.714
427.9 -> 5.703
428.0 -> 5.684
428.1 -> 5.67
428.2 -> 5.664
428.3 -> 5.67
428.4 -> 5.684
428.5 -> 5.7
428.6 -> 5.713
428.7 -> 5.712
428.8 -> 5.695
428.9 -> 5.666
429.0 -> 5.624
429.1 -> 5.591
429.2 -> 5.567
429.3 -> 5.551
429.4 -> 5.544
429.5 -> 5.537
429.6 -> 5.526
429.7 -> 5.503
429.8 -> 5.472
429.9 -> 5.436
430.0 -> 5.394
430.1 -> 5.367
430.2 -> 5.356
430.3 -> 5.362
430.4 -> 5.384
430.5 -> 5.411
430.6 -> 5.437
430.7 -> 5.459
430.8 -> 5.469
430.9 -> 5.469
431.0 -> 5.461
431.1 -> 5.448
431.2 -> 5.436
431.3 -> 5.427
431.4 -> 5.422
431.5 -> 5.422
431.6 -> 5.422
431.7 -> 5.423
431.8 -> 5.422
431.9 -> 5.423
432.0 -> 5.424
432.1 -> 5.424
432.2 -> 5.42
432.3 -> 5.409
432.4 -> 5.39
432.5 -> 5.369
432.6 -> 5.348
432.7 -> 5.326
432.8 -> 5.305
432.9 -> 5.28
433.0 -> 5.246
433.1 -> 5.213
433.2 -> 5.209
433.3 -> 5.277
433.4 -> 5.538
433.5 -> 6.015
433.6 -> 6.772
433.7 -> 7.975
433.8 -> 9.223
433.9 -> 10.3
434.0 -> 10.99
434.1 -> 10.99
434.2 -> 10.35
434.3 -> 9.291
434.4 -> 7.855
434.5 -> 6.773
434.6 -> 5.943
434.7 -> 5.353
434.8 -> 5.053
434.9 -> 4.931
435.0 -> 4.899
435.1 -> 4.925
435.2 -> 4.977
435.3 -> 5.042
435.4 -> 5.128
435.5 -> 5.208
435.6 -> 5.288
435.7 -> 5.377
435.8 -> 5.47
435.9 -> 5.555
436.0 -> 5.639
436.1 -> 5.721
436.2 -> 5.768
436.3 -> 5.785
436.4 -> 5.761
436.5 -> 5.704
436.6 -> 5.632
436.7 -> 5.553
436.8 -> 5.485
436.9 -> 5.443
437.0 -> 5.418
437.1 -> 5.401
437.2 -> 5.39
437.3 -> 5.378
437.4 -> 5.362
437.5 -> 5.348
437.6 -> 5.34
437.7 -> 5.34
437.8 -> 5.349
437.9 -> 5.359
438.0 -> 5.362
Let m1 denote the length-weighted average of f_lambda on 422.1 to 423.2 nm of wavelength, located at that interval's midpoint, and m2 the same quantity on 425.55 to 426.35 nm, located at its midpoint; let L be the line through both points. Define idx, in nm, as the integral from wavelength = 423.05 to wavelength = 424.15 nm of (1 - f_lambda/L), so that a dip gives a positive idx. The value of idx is 0.01 nm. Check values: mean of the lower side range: 5.85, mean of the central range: 5.79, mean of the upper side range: 5.75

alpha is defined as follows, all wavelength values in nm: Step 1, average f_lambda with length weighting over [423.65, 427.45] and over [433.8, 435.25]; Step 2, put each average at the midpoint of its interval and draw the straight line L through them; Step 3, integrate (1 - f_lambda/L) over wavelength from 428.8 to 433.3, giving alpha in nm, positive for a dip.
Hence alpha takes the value 0.88 nm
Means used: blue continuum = 5.75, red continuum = 7.4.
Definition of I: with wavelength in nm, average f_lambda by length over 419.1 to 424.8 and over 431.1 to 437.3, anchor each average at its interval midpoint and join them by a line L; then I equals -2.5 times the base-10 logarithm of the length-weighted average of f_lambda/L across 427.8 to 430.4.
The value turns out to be 0.07 mag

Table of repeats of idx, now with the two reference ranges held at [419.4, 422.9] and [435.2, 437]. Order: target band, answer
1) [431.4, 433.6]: 0.07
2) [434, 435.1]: -0.33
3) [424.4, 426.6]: 0.01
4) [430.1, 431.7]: 0.06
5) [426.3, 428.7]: 0.03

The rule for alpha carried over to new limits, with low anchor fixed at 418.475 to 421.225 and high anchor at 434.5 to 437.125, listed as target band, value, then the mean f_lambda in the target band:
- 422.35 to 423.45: 0.02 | 5.83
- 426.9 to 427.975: 0.02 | 5.64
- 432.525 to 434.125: -0.37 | 6.79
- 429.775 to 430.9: 0.04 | 5.41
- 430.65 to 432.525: 0.05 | 5.43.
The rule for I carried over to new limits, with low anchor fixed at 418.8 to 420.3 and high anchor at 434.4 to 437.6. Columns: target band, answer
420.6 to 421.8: 0.03 mag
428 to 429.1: 0.02 mag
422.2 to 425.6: 0.03 mag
